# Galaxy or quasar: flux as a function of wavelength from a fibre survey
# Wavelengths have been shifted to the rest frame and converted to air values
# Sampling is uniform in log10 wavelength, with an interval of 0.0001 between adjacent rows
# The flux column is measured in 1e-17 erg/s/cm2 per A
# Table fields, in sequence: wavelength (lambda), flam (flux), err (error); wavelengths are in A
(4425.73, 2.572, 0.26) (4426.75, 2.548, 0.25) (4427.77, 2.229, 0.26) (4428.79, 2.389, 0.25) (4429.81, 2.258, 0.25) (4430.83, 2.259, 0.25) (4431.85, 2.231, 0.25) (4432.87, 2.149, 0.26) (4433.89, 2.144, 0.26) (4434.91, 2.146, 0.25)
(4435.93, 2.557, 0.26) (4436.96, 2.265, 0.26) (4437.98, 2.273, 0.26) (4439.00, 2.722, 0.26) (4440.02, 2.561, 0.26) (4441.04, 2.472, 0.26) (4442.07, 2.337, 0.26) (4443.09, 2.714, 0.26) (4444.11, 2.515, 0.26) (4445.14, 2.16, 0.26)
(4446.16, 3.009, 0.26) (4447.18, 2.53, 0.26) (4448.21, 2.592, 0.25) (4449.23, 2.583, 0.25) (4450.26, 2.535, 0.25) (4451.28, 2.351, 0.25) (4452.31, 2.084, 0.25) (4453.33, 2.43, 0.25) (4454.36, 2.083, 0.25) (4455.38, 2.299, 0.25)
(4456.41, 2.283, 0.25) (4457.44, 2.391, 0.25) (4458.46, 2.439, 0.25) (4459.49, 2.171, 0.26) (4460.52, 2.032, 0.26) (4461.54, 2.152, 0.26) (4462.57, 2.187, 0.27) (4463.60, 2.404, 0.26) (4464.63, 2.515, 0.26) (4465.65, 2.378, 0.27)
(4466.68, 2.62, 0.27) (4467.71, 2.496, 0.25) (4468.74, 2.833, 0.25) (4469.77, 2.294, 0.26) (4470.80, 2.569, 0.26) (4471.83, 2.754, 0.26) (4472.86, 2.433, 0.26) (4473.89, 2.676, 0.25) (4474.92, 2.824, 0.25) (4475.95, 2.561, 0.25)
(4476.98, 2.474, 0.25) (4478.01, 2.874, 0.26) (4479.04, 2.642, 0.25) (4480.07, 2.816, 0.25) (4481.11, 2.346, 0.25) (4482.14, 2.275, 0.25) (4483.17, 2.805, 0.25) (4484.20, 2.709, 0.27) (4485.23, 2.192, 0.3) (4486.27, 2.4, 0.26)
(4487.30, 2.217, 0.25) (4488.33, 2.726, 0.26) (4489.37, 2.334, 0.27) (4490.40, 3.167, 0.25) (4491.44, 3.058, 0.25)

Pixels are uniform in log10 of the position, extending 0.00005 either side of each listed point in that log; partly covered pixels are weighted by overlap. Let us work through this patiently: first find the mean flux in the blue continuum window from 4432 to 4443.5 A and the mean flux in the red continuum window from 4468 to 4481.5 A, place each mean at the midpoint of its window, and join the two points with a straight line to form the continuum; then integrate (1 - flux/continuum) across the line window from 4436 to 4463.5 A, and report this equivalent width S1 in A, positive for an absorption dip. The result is 0.7 A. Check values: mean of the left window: 2.39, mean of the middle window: 2.39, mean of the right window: 2.62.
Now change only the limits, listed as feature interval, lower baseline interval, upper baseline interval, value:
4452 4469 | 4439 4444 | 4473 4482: 1.65 A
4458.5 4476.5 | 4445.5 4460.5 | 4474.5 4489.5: 0.08 A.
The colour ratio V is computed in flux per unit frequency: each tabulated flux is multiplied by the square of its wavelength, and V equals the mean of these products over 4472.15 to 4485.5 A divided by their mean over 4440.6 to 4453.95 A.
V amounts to 1.06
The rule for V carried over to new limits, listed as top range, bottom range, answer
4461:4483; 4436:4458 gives 1.05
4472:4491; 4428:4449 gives 1.09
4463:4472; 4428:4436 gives 1.14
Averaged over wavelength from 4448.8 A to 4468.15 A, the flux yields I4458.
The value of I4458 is 2.34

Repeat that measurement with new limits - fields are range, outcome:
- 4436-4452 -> 2.5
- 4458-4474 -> 2.43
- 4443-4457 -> 2.43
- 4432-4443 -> 2.37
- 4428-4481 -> 2.44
